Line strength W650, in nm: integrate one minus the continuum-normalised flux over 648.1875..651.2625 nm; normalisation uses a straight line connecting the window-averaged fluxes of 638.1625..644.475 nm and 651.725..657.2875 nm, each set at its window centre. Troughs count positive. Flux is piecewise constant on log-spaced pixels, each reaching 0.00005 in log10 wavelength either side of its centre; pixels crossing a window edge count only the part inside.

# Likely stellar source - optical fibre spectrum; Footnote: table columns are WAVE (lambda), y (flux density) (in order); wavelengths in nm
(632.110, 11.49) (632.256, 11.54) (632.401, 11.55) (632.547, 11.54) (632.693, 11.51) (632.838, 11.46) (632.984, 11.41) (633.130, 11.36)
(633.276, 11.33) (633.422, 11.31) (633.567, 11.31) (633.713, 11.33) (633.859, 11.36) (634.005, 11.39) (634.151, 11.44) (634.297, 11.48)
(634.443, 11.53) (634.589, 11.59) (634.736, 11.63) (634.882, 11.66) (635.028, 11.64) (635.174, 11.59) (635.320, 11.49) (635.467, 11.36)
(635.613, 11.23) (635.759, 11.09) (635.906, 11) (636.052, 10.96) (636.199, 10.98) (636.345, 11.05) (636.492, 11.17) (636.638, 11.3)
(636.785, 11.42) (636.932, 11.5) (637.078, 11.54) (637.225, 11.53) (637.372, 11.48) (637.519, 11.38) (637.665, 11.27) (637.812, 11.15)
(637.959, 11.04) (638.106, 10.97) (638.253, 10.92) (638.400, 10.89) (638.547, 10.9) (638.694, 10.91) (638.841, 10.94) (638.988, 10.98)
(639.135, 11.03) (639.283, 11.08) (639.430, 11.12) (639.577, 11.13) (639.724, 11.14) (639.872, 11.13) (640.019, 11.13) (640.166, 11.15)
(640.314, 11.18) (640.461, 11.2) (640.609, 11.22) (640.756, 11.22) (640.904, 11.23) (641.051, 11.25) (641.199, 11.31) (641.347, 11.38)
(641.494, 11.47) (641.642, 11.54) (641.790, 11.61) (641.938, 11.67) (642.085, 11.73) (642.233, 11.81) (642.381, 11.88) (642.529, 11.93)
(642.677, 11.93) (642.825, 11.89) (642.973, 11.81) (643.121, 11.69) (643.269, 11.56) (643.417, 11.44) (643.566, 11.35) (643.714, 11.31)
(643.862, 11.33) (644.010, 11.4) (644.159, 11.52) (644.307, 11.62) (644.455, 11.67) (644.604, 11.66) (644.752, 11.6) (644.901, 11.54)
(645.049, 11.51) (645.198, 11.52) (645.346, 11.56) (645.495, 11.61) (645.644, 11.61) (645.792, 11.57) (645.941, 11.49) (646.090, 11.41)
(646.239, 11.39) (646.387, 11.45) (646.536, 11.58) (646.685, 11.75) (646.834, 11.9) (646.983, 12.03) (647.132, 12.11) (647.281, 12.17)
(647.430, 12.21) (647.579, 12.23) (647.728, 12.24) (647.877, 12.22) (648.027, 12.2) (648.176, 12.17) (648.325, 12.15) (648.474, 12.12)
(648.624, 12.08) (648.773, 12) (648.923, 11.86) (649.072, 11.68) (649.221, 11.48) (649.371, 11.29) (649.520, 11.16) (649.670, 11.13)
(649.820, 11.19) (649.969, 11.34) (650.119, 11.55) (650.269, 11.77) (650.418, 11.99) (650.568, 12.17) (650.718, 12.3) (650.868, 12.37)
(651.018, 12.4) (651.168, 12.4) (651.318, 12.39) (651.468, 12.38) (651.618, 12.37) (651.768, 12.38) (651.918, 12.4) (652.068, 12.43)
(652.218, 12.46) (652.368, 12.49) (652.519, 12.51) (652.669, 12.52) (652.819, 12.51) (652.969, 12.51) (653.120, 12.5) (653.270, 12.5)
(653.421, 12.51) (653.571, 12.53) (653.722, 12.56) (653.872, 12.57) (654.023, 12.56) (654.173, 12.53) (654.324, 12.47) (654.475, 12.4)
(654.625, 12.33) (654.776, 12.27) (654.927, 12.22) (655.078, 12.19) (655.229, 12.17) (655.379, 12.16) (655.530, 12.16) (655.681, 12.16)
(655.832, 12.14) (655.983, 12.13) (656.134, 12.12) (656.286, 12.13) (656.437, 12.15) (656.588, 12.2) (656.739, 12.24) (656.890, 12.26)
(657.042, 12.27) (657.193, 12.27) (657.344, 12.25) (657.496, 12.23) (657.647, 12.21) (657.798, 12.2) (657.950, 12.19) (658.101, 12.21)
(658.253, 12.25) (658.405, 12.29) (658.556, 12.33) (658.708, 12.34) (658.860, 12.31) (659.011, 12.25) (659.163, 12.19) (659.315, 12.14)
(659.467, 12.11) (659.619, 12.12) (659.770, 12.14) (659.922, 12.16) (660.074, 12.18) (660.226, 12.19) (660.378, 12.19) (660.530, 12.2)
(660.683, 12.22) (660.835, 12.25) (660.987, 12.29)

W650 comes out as 0.04 nm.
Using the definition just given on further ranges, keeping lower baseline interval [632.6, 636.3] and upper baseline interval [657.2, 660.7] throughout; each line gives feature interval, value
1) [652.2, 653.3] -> -0.05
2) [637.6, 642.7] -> 0.14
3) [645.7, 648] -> -0.01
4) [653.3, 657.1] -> -0.07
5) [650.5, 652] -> -0.05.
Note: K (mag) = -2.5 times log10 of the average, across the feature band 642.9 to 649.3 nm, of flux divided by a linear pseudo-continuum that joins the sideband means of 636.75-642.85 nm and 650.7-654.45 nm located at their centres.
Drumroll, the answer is 0.013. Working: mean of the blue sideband 11.3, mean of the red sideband 12.5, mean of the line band 11.7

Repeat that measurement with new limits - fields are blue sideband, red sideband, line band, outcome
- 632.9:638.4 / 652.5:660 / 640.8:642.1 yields 0.01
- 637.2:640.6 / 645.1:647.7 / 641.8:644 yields -0.02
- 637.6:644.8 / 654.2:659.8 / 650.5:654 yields -0.04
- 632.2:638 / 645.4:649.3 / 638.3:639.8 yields 0.05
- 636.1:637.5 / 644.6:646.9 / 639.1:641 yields 0.02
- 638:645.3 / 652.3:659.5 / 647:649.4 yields -0.02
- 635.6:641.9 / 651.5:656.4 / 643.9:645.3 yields 0.01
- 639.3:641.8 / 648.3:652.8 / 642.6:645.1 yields -0.01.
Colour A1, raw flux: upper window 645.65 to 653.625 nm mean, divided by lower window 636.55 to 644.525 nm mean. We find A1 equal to 1.1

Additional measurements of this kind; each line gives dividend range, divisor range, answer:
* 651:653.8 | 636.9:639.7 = 1.12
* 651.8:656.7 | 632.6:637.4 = 1.09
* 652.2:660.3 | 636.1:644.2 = 1.09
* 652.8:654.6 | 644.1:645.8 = 1.08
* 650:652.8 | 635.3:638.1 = 1.09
